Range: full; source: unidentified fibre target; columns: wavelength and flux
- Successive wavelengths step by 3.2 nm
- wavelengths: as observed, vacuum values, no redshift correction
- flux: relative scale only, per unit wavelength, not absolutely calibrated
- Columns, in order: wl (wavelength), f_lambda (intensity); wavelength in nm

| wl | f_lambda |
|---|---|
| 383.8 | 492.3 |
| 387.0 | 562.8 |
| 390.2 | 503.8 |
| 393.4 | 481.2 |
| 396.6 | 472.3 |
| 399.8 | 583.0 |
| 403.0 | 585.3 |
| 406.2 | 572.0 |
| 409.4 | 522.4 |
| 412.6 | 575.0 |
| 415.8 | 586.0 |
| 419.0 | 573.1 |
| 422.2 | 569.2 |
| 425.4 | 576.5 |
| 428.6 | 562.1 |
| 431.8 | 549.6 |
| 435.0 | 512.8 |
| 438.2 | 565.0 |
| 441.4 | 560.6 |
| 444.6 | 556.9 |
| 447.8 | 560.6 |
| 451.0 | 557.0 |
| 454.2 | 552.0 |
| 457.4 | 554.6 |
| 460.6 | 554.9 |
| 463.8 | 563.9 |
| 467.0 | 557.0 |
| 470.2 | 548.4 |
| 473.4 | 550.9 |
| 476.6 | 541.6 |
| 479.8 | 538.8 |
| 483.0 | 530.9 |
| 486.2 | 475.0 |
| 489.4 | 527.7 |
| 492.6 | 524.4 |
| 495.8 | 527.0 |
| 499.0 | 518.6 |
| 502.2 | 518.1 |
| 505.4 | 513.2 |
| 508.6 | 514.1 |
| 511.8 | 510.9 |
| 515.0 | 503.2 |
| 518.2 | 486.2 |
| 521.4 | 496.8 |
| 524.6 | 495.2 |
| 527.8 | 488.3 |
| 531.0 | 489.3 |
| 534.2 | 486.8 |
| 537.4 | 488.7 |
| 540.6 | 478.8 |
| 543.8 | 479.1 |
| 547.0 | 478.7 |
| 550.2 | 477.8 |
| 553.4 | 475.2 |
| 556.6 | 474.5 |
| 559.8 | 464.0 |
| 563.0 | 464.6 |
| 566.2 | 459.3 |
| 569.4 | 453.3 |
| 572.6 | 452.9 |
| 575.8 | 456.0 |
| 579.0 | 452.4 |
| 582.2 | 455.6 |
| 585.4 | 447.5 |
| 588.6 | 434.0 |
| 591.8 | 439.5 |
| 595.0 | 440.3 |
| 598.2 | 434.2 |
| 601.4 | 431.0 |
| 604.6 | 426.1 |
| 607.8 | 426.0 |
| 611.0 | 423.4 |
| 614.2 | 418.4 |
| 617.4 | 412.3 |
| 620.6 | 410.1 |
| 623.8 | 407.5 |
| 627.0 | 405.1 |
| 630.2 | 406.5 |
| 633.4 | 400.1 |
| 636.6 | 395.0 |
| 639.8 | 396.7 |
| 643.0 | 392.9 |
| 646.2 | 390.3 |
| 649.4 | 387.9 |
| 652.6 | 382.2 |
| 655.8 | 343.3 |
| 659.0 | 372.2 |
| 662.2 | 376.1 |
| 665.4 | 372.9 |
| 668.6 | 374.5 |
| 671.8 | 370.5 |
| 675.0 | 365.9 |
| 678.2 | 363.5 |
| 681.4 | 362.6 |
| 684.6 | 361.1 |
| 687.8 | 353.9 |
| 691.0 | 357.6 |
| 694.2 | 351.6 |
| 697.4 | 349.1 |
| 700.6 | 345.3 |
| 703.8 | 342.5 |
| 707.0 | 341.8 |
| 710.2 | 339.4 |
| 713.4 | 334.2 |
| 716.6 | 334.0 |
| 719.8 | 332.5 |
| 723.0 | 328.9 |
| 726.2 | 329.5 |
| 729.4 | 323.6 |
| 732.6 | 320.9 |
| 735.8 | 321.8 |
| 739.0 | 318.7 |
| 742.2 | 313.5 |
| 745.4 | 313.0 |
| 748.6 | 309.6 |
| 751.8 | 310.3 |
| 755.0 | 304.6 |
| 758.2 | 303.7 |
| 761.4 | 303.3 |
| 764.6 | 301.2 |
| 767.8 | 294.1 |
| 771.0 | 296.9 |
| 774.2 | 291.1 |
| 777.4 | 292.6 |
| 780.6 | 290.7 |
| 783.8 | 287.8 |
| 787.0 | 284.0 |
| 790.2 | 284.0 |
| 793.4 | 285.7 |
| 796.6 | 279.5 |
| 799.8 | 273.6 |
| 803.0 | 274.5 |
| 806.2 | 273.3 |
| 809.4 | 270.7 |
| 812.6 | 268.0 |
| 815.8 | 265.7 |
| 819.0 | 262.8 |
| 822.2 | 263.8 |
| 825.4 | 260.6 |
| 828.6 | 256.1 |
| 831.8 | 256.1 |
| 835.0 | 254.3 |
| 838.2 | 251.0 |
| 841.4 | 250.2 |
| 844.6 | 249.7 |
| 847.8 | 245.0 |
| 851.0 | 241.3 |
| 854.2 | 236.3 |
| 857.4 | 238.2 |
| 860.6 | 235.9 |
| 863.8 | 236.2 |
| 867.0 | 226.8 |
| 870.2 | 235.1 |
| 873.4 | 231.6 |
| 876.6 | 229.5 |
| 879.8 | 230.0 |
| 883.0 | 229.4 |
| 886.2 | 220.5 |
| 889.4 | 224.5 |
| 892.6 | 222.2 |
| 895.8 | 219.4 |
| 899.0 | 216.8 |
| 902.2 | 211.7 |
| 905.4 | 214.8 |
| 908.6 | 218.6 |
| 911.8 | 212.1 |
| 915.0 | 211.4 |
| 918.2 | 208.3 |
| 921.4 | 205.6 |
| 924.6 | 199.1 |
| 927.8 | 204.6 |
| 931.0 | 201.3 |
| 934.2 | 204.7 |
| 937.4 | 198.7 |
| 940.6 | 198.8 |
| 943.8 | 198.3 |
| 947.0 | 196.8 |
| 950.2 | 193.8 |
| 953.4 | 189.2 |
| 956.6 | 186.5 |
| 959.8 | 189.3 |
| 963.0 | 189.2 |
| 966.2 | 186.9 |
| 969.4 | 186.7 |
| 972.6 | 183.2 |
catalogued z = 0.00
